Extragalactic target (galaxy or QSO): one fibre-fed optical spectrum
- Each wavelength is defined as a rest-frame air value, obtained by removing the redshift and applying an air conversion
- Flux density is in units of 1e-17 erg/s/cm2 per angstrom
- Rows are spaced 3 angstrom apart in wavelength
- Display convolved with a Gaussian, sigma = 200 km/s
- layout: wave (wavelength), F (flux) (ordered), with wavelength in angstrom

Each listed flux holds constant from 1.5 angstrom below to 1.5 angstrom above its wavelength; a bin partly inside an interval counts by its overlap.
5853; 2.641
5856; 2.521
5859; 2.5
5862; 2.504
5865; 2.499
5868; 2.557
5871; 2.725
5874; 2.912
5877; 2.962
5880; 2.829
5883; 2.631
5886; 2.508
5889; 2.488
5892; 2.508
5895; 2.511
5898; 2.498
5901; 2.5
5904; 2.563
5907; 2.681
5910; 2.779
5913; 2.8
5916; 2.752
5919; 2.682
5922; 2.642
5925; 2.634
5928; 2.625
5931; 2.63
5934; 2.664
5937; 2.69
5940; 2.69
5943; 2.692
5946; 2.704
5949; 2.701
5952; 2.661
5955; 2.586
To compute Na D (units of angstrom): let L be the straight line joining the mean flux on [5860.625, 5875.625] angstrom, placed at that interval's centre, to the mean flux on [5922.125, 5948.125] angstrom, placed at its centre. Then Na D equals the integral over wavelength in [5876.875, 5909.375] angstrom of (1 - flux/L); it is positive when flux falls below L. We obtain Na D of 0.67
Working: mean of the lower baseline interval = 2.64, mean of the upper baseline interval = 2.67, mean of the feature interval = 2.6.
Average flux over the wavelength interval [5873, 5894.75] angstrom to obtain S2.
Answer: 2.68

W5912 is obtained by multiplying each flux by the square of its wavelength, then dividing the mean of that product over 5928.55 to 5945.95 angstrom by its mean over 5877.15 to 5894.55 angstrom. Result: 1.0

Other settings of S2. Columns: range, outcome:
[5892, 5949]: 2.65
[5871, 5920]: 2.66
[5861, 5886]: 2.69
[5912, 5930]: 2.68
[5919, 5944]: 2.66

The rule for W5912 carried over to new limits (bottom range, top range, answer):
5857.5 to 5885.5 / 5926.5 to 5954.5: 1.02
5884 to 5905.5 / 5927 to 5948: 1.08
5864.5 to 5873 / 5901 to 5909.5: 1.01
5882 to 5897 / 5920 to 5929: 1.06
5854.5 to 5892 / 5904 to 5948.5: 1.04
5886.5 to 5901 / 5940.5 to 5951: 1.10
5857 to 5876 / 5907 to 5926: 1.05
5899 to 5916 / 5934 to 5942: 1.02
